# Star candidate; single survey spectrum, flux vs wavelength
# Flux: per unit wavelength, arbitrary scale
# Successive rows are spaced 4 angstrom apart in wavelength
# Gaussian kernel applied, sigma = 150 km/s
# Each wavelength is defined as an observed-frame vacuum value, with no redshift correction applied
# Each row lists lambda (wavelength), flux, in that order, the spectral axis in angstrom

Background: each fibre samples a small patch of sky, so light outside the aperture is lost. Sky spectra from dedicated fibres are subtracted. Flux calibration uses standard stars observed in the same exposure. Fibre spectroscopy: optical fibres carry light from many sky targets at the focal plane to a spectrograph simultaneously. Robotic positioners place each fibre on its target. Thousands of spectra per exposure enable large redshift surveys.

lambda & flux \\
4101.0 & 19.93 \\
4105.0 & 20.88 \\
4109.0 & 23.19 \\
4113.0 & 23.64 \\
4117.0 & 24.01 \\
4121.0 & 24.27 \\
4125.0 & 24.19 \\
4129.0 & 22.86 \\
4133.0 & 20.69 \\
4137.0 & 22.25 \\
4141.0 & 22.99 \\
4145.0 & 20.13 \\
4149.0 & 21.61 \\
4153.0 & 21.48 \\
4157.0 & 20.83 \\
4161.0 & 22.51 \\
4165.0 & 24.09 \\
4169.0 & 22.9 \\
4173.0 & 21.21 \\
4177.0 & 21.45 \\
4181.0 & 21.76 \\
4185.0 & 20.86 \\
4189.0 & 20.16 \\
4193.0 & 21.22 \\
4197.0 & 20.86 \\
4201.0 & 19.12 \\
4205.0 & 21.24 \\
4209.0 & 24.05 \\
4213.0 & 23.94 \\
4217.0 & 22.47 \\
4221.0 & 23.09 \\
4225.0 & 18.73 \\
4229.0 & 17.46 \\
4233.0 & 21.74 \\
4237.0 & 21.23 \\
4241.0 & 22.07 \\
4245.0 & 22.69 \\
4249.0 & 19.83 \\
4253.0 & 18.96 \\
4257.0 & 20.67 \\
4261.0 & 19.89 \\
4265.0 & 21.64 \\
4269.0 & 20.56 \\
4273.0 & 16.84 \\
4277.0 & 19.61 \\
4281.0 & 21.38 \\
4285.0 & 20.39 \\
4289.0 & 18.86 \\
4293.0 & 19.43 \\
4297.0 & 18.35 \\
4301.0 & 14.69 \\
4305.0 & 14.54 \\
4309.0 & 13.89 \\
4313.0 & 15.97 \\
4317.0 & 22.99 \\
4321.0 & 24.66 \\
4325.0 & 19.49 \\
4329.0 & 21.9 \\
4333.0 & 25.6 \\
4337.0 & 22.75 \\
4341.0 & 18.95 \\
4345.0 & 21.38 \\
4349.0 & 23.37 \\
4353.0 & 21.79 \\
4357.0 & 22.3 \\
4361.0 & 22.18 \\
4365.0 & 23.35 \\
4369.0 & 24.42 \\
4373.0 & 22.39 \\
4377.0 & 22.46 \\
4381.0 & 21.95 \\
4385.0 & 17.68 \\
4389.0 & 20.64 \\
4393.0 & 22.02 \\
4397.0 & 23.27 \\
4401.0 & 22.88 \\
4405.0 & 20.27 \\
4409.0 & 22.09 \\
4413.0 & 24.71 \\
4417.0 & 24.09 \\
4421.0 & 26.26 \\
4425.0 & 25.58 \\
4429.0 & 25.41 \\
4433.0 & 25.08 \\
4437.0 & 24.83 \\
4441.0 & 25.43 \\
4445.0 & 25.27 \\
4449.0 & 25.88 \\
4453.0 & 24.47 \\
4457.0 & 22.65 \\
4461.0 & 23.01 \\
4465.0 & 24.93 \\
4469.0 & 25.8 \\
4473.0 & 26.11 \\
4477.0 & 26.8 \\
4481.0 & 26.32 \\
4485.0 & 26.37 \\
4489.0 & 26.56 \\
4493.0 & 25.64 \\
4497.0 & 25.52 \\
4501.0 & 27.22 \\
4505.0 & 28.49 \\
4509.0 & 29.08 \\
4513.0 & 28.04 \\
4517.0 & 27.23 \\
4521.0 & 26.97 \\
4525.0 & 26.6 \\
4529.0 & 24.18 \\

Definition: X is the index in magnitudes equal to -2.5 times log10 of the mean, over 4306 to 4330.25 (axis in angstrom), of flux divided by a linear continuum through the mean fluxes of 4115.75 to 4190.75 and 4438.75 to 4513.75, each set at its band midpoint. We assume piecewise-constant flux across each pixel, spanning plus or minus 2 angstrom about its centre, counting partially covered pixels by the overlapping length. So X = 0.23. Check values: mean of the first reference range 22.1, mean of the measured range 19.5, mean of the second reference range 25.9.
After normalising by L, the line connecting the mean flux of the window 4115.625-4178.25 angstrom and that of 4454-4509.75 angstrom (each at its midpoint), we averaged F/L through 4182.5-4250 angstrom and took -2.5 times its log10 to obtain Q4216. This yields 0.09 mag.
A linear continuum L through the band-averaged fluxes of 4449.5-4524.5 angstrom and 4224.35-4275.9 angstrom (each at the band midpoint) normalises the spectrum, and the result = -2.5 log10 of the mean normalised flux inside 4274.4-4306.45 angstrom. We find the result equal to 0.15 mag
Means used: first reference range 20.2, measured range 18.4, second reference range 26.2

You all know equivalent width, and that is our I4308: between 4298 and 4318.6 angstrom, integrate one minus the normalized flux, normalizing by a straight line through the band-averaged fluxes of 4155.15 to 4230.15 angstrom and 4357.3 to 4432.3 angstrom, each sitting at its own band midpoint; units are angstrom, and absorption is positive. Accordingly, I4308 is 5.47 angstrom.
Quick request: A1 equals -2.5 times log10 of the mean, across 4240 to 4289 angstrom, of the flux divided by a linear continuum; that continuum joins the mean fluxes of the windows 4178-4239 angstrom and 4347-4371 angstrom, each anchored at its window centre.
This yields 0.08 mag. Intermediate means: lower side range 21.2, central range 20.3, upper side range 22.9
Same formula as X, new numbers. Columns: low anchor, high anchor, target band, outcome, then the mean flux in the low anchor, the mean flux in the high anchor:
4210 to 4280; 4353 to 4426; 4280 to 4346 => 0.104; 20.7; 22.6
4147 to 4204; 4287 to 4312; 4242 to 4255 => -0.112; 21.4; 16.6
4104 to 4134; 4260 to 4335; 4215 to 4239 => 0.008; 23.1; 19.5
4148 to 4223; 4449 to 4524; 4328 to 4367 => 0.084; 21.8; 26.2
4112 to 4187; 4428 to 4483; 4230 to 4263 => 0.119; 22.3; 25.1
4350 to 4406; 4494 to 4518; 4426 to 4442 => -0.033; 22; 27.5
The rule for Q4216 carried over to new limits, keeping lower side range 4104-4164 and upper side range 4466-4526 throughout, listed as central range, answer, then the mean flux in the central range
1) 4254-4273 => 0.19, 20.2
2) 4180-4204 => 0.12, 20.6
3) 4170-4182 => 0.07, 21.6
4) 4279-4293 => 0.20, 20.1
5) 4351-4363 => 0.14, 22.1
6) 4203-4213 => 0.02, 22.9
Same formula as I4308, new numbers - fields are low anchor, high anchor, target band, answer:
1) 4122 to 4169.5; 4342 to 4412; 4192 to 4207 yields 1.09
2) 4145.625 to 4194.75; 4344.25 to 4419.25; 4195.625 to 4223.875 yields -0.36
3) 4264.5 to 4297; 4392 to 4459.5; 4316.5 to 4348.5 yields -1.47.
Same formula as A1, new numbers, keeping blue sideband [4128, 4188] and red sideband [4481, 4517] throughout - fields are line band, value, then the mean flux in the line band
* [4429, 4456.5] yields 0.05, 25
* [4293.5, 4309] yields 0.44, 16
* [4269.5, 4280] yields 0.24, 18.9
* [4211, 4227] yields 0.03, 22.1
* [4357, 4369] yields 0.09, 23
